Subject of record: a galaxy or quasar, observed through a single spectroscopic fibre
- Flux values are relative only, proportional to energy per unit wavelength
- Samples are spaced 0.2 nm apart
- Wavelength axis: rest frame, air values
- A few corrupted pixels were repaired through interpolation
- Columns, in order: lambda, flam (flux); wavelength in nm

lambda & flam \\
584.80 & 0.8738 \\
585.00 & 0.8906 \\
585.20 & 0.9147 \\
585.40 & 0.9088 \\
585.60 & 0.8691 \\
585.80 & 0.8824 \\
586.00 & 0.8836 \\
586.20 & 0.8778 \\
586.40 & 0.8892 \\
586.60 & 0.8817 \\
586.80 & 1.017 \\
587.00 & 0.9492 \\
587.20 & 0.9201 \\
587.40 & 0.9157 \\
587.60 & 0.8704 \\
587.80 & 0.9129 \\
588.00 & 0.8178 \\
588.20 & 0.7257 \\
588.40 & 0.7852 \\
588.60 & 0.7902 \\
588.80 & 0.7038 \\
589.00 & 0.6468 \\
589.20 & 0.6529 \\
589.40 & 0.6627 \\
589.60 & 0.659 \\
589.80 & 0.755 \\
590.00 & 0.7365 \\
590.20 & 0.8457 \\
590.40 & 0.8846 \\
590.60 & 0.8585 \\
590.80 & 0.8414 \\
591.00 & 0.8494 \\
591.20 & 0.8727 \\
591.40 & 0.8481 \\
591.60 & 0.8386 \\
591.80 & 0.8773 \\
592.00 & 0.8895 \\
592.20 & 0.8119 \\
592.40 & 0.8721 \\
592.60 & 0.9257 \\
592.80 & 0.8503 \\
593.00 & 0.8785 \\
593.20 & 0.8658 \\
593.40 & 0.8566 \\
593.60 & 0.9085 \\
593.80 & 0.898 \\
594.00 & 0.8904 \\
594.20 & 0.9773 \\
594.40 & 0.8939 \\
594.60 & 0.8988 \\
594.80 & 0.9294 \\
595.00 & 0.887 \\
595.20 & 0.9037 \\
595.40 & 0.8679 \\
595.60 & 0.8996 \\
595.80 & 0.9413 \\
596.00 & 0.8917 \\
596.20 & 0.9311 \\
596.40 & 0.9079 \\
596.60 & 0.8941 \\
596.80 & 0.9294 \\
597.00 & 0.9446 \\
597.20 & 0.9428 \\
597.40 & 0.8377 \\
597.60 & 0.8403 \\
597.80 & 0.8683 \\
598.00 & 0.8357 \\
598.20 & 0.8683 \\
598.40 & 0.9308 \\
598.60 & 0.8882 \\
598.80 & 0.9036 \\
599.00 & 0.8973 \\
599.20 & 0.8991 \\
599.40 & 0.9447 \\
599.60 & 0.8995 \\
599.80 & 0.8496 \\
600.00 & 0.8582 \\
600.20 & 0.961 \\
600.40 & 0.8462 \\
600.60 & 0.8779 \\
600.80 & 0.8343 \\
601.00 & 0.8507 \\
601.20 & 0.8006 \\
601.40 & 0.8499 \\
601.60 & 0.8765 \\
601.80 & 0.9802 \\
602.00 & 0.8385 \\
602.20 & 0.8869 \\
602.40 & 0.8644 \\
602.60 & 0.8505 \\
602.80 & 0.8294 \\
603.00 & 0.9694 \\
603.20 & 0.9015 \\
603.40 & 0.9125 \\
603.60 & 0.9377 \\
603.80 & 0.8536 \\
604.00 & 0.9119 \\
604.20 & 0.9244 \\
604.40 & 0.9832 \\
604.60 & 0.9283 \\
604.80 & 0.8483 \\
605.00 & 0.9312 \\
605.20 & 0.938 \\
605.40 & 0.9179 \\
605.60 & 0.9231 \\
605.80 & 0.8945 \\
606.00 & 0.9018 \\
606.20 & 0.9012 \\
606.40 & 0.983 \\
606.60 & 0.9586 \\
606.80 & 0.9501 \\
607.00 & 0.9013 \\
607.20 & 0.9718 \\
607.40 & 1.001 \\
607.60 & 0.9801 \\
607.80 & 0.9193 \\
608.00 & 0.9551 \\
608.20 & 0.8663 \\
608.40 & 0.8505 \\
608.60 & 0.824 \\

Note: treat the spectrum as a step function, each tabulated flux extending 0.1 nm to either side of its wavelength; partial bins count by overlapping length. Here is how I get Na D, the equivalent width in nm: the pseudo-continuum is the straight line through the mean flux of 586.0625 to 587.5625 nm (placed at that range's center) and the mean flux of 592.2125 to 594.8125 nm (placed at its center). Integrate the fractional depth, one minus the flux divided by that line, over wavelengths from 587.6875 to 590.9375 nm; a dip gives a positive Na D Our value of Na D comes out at 0.50 nm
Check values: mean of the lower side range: 0.918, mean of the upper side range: 0.892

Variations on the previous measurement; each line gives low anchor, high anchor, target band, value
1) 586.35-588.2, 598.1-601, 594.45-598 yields -0.030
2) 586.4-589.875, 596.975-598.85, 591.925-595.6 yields -0.167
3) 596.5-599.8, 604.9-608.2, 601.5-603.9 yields 0.067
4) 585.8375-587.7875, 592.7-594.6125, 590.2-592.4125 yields 0.100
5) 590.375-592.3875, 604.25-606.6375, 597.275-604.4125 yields 0.147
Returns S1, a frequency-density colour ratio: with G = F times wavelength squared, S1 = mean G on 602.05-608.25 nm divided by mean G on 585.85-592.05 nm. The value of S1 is 1.2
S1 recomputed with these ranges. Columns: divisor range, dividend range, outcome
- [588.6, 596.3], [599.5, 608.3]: 1.11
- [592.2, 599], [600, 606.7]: 1.03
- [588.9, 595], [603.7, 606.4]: 1.14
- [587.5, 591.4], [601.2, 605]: 1.20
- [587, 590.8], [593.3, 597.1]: 1.17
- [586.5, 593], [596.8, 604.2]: 1.11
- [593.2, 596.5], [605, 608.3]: 1.08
